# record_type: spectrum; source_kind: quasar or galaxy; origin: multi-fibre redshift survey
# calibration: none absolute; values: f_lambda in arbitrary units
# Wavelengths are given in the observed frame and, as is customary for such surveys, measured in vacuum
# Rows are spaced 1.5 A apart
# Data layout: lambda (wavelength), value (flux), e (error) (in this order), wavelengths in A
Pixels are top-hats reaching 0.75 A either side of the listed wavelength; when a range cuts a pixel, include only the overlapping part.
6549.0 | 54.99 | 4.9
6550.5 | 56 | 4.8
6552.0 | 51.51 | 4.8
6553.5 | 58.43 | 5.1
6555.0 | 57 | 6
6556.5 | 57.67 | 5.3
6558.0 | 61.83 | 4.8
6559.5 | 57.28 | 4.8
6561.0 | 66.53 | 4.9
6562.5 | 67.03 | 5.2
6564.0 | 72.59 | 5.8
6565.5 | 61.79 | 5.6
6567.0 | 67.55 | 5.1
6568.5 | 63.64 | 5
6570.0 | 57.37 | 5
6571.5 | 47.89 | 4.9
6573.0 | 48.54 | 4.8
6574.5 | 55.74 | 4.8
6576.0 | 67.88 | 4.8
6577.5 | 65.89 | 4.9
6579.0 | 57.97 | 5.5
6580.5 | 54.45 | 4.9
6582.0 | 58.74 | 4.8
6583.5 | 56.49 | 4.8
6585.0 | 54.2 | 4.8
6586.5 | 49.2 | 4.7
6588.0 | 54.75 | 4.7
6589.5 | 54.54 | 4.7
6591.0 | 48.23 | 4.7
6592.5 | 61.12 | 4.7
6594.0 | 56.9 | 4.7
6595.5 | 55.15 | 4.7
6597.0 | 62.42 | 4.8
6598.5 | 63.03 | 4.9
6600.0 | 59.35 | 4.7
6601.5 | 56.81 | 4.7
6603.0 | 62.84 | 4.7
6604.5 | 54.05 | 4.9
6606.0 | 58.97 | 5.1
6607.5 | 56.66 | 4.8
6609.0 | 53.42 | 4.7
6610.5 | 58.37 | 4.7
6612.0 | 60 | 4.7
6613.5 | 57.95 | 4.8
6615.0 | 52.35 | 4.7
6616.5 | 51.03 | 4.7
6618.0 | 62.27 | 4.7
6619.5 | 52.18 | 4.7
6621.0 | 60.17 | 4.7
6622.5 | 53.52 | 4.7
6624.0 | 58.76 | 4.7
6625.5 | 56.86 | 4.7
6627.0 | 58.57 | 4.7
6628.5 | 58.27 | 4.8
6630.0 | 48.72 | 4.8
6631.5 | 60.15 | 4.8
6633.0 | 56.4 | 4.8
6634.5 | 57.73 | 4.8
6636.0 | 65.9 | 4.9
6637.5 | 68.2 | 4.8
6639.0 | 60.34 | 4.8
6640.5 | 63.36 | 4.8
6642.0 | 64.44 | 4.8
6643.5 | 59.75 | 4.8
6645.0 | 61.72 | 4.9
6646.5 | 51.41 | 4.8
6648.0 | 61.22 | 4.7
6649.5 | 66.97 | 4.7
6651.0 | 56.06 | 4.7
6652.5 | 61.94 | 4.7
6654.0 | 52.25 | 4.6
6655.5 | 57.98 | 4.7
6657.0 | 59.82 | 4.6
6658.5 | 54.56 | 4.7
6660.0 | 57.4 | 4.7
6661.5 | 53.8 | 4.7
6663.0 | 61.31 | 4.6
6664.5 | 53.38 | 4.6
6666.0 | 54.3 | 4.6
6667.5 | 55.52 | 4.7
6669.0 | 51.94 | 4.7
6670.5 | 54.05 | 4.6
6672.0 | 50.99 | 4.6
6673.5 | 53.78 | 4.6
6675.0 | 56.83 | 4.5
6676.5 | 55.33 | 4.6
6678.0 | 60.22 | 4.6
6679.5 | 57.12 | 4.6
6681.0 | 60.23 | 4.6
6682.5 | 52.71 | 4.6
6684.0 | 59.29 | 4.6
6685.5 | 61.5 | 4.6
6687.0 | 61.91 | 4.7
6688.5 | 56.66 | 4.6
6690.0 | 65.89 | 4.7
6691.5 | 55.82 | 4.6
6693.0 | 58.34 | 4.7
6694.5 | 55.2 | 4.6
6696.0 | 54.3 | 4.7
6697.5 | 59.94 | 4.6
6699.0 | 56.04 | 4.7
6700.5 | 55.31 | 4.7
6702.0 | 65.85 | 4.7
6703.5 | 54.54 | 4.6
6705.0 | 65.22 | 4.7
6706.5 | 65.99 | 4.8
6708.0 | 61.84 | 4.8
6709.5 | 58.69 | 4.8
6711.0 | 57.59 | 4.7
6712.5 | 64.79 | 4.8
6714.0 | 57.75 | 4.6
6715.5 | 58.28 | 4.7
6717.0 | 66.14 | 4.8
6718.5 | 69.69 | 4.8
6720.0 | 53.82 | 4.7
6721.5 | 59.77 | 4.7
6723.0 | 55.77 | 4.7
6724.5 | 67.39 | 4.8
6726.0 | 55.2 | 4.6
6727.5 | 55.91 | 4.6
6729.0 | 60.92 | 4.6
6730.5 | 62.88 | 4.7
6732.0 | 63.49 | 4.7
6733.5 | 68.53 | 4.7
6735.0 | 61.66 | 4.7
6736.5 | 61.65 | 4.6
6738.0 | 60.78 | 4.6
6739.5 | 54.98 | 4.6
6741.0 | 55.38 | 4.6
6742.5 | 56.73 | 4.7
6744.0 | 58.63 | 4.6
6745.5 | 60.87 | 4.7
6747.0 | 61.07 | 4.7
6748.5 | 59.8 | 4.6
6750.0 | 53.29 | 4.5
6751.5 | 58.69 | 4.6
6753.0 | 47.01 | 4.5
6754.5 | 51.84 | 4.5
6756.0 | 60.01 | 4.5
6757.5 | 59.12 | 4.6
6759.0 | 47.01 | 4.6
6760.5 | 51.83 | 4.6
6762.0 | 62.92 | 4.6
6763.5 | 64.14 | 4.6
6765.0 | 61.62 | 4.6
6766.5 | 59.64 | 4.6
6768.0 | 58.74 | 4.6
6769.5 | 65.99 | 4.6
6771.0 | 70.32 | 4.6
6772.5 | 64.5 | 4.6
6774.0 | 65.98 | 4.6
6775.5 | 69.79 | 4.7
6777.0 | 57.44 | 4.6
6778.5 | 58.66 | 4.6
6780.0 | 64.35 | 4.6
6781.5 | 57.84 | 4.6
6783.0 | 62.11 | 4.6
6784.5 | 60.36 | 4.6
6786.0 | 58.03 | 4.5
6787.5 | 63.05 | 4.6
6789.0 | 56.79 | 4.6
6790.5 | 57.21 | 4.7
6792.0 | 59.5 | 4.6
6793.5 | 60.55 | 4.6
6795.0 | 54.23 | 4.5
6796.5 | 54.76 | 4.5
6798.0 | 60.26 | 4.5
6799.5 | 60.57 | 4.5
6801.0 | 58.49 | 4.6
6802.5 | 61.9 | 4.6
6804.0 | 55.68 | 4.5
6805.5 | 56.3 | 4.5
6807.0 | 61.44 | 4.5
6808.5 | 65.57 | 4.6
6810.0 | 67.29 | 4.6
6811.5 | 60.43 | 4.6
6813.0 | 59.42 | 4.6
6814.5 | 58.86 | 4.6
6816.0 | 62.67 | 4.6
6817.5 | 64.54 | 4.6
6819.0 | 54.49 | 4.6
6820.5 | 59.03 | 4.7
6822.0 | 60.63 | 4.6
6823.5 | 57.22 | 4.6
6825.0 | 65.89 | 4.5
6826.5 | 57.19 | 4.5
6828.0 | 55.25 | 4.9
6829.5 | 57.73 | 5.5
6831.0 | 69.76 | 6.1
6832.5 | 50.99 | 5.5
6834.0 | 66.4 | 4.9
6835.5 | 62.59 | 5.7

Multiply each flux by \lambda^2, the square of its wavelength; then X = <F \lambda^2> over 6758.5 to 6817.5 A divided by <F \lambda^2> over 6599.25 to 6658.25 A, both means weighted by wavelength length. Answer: 1.09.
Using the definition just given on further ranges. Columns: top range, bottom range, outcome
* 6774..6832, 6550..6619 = 1.11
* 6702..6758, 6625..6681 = 1.06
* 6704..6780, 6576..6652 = 1.08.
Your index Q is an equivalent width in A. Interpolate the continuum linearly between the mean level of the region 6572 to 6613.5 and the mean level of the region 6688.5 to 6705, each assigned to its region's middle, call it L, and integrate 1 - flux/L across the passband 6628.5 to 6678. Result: 0.09 A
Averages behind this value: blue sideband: 57.2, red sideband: 58.4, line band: 57.8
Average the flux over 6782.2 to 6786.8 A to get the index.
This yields 60.2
